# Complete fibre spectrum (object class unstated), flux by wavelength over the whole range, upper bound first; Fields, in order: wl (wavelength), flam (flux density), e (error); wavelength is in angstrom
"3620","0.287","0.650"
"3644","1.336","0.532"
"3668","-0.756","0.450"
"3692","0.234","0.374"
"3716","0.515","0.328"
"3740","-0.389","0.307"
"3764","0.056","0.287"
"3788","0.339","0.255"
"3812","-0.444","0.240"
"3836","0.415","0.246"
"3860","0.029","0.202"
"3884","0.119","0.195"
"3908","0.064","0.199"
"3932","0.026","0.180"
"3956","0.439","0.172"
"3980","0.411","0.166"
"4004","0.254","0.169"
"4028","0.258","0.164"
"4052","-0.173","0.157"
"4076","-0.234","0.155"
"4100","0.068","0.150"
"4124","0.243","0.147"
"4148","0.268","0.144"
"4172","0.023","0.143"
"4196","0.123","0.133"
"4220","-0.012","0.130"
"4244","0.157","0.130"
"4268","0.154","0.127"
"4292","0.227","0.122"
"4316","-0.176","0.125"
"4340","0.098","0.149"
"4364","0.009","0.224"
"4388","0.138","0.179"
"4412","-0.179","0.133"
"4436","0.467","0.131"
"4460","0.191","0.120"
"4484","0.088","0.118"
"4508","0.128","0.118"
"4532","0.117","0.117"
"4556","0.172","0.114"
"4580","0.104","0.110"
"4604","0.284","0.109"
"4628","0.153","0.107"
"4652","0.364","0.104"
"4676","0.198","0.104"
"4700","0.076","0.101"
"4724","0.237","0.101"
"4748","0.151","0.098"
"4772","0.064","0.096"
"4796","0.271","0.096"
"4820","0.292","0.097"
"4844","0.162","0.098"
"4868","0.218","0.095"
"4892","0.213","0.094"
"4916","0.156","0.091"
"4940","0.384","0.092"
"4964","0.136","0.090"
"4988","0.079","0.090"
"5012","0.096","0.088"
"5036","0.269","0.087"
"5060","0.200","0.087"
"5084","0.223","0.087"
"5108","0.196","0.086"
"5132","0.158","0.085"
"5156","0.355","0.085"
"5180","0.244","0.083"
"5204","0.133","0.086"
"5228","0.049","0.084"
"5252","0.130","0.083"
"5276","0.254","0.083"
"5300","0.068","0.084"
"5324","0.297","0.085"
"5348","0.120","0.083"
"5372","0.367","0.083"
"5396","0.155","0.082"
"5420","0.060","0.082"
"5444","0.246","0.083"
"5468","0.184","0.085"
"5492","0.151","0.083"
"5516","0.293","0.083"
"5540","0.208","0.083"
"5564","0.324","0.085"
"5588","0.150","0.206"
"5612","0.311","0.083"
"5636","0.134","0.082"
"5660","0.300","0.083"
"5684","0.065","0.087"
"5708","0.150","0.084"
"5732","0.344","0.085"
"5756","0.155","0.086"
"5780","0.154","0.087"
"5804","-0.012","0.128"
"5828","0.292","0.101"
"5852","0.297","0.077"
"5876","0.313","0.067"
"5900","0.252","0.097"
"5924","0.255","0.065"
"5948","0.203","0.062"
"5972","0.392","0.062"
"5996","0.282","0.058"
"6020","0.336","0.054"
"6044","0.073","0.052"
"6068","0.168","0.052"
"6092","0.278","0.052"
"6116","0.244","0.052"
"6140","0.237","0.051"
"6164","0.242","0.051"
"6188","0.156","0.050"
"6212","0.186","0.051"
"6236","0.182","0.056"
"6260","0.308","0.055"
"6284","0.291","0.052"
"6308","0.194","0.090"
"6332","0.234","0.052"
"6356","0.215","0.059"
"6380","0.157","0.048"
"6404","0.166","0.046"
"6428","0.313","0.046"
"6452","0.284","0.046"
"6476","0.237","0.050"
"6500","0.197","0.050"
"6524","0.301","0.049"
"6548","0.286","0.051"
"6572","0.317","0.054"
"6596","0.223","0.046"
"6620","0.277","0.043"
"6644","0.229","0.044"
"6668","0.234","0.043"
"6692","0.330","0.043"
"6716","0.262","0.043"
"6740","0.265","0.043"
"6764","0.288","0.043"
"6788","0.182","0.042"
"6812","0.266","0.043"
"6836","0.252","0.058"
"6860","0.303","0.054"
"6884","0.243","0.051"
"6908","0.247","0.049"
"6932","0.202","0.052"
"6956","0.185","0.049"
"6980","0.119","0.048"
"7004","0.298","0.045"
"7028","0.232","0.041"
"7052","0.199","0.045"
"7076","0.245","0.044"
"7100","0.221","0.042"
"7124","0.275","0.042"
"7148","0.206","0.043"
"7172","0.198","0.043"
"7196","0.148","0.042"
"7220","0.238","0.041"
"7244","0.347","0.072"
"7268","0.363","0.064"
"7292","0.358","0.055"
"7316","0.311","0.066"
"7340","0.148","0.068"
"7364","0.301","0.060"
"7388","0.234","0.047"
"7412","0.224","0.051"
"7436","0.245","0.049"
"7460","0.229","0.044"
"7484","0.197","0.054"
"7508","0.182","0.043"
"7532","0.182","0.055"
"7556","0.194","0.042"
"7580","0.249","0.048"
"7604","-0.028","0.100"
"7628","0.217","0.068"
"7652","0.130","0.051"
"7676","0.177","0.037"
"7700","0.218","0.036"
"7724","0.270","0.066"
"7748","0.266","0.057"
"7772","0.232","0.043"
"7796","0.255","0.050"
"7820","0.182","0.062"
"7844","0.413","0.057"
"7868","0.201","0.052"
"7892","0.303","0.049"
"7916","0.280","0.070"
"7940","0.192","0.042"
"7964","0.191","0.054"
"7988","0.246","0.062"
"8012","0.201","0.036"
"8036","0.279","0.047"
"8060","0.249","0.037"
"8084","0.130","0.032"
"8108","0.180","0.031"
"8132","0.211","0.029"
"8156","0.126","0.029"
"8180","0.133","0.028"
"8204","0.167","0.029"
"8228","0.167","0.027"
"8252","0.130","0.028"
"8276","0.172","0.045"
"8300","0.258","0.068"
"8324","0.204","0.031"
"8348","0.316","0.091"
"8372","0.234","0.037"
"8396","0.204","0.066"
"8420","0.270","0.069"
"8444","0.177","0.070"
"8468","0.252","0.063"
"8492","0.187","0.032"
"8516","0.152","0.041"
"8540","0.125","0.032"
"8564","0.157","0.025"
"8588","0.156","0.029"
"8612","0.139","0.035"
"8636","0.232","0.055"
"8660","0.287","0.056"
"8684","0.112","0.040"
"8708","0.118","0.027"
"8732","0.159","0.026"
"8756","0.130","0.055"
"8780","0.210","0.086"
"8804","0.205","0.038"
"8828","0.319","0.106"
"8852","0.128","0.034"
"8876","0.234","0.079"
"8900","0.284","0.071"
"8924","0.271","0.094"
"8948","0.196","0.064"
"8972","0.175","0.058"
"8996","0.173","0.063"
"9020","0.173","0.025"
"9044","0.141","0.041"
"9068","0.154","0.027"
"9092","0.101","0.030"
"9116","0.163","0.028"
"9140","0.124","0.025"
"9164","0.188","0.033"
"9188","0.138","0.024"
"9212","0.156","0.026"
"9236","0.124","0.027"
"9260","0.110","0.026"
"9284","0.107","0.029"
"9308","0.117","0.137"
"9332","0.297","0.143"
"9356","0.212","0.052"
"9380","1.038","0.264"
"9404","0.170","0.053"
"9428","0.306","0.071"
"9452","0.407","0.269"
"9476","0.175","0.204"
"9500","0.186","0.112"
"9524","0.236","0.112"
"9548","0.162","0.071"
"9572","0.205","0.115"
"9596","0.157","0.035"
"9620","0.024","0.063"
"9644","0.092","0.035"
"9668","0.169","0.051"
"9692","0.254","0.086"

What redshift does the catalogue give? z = 0.19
